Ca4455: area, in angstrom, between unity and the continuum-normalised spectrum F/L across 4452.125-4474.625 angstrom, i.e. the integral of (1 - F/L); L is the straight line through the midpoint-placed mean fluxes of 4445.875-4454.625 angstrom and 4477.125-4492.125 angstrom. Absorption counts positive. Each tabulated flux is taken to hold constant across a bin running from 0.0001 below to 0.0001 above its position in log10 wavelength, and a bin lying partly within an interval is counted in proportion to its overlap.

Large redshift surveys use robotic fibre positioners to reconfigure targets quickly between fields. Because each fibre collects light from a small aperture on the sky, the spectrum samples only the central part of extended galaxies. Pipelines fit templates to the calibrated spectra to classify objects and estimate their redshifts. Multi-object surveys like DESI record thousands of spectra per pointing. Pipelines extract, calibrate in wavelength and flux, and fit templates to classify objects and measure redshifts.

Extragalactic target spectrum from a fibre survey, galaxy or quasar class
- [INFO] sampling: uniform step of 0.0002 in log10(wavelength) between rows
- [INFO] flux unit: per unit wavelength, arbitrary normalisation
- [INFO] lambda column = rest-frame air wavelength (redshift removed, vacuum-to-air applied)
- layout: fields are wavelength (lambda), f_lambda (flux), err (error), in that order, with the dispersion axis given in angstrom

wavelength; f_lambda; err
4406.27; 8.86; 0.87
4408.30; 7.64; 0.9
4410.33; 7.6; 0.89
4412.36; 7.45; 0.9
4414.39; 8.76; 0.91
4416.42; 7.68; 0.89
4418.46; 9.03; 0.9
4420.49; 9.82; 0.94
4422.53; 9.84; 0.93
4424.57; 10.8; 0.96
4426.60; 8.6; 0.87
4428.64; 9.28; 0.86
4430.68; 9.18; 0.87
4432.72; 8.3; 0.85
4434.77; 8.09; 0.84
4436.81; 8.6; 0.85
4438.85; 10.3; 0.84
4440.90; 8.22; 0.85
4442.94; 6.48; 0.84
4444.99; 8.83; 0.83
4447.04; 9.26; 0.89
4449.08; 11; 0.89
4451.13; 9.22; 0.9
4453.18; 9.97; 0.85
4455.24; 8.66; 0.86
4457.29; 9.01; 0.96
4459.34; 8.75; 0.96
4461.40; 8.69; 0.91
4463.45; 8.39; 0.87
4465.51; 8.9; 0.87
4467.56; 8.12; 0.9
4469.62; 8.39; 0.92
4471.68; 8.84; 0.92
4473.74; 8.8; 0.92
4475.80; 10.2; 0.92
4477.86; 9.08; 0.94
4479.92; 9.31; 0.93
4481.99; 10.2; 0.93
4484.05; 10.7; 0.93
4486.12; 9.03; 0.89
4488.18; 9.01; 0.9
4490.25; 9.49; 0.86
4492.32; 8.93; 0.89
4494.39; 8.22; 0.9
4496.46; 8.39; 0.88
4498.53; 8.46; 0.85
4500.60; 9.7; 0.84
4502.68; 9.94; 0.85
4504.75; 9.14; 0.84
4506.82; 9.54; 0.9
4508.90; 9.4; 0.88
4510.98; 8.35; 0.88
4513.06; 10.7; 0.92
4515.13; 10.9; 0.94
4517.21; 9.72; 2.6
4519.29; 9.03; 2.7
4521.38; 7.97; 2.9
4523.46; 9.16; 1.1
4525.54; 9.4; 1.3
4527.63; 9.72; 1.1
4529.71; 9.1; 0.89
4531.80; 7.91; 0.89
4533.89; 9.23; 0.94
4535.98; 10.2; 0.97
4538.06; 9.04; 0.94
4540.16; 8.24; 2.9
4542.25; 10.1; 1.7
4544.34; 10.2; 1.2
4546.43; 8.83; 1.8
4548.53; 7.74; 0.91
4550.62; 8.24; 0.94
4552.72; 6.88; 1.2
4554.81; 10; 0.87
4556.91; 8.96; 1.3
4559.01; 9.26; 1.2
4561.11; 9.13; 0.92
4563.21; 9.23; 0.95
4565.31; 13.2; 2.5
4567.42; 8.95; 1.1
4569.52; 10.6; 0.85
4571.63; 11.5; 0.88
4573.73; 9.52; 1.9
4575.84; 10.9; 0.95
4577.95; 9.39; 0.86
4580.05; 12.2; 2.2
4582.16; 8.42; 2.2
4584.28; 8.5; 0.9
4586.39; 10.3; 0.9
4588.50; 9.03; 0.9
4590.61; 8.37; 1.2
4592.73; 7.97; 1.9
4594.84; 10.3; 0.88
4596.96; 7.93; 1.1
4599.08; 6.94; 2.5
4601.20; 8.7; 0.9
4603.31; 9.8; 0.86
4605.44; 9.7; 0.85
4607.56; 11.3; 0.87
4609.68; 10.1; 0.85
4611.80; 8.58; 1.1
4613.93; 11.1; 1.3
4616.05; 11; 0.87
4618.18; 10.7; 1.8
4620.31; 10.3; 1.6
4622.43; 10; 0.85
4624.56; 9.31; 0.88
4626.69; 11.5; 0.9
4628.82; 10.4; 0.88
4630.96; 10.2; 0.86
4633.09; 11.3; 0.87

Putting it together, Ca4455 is 2.11 angstrom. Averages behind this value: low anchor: 9.79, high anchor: 9.52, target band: 8.77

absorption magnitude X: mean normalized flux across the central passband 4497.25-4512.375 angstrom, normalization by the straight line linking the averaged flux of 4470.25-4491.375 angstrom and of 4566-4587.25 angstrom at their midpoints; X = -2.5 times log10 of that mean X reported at 0.04 mag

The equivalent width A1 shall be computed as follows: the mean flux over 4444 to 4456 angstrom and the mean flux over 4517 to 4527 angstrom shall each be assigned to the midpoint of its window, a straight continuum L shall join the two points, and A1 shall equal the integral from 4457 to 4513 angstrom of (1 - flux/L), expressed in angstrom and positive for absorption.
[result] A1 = 1.0 angstrom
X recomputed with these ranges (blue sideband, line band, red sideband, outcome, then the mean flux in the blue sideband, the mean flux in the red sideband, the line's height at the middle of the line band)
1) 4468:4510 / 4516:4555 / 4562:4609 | 0.055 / 9.22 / 9.67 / 9.44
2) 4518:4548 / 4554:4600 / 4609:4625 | 0.010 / 9.13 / 10.2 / 9.68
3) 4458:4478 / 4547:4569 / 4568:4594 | 0.041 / 8.81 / 9.72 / 9.53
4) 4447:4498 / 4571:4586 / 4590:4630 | -0.051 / 9.13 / 9.7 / 9.57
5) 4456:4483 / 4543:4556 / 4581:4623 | 0.069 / 8.97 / 9.45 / 9.26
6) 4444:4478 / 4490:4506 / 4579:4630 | 0.024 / 9.07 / 9.69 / 9.23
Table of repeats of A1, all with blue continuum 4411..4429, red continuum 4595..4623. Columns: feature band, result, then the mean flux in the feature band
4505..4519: -0.52 angstrom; 9.7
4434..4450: 0.42 angstrom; 8.85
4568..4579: -0.85 angstrom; 10.3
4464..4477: 0.47 angstrom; 8.86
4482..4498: 0.18 angstrom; 9.16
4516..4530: 0.31 angstrom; 9.18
